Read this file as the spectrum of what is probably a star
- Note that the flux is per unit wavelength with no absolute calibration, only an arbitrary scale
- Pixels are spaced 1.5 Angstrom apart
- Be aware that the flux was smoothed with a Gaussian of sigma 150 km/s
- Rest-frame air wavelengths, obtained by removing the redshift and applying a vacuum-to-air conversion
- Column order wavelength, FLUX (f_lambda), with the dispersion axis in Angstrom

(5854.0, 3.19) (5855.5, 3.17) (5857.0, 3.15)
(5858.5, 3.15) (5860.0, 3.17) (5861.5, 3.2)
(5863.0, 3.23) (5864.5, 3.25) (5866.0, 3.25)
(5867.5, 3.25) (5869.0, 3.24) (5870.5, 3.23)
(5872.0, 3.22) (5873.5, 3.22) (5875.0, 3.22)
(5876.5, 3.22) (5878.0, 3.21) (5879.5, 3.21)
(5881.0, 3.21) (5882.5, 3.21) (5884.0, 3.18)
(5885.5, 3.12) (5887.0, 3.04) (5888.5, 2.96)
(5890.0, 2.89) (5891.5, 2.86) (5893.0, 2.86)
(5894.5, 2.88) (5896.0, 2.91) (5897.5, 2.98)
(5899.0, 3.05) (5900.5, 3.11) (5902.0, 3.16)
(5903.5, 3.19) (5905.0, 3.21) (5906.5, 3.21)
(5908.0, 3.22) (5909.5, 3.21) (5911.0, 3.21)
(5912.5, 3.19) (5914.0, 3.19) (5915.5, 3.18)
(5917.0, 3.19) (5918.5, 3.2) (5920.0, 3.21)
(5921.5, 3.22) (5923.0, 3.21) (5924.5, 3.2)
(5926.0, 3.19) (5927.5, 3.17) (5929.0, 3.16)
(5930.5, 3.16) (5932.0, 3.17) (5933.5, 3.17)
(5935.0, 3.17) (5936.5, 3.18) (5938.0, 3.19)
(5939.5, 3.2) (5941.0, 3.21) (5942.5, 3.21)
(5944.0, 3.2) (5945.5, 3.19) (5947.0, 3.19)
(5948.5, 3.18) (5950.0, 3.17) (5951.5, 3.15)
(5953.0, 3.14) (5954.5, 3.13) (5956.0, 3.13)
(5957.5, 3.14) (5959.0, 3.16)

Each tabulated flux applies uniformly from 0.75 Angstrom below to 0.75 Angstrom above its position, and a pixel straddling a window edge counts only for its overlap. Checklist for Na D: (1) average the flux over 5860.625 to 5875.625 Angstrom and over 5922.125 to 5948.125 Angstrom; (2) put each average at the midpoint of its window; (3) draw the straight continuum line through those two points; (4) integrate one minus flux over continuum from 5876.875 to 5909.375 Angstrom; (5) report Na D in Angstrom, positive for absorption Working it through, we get 1.3 Angstrom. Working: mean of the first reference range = 3.23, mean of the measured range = 3.08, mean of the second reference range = 3.19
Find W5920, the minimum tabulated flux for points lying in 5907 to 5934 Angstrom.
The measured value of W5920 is 3.16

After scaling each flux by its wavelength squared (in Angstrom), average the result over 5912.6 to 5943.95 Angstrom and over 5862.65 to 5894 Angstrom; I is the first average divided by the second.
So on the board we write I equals 1.03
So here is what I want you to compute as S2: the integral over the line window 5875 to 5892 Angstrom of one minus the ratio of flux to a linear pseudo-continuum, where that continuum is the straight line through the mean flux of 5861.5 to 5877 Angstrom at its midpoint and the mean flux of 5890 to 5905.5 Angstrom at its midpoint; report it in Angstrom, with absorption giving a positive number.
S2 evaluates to 0.1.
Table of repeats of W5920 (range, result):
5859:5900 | 2.86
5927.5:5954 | 3.14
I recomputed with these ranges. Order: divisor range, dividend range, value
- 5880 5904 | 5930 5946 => 1.07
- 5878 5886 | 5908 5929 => 1.01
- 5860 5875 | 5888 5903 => 0.93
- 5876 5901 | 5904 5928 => 1.06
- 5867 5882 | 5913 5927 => 1.01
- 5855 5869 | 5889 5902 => 0.93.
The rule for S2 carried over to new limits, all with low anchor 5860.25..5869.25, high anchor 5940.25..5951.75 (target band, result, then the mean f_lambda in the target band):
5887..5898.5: 1.1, 2.92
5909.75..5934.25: 0.1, 3.19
